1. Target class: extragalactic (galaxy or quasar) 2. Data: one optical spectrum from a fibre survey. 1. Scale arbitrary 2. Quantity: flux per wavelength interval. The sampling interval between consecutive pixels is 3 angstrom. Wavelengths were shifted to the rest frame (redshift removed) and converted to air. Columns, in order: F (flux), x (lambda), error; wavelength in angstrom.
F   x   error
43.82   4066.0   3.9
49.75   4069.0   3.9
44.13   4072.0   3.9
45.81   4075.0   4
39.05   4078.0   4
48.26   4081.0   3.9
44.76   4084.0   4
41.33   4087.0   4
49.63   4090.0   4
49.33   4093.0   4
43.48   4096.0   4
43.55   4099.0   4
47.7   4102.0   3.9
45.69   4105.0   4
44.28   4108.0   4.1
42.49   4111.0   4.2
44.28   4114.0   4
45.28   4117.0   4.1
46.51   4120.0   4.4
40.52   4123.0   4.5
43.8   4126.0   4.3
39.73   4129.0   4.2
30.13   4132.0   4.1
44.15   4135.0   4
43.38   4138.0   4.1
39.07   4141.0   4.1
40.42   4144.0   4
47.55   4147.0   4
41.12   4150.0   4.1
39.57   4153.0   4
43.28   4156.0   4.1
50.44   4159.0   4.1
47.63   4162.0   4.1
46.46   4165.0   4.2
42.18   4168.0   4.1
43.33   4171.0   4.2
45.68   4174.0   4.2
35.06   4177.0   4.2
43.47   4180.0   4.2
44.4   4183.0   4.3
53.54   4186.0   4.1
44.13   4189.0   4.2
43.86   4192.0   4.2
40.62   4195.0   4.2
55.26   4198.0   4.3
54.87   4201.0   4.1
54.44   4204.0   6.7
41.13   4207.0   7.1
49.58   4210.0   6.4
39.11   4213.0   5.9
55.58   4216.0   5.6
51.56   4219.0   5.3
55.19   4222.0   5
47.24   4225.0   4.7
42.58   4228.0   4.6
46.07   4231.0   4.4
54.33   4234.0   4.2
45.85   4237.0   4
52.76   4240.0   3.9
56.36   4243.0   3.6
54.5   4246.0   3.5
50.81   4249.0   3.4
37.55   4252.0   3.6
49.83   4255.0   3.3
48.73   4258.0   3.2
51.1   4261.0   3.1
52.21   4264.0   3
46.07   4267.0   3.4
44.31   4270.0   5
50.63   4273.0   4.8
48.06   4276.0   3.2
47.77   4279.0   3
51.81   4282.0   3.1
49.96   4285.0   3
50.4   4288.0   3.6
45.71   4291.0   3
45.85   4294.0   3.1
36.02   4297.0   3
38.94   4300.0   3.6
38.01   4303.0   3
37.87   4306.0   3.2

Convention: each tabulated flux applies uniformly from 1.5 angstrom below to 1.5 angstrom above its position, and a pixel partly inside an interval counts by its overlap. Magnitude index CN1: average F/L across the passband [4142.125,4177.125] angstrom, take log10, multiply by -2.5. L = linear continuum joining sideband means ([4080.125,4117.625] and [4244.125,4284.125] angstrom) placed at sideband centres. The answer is 0.07 mag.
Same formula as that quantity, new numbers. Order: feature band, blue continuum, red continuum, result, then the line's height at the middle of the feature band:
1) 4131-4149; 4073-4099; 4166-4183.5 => 0.06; 43.4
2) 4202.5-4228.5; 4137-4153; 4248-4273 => -0.07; 45.5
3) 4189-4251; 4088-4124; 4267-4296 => -0.05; 47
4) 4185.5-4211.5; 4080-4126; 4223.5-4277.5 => -0.02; 47.5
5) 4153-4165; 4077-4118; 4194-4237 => 0.02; 47.1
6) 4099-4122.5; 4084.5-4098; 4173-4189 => 0.01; 45.5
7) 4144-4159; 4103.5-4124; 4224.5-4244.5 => 0.06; 45.9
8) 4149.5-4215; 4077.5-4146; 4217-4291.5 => 0.02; 46.4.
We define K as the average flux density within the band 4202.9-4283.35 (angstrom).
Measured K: 49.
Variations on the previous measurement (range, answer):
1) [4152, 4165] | 45.6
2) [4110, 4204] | 44.1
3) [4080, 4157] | 43.4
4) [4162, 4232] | 46.8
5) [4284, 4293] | 48.5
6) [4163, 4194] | 44.2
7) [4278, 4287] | 50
